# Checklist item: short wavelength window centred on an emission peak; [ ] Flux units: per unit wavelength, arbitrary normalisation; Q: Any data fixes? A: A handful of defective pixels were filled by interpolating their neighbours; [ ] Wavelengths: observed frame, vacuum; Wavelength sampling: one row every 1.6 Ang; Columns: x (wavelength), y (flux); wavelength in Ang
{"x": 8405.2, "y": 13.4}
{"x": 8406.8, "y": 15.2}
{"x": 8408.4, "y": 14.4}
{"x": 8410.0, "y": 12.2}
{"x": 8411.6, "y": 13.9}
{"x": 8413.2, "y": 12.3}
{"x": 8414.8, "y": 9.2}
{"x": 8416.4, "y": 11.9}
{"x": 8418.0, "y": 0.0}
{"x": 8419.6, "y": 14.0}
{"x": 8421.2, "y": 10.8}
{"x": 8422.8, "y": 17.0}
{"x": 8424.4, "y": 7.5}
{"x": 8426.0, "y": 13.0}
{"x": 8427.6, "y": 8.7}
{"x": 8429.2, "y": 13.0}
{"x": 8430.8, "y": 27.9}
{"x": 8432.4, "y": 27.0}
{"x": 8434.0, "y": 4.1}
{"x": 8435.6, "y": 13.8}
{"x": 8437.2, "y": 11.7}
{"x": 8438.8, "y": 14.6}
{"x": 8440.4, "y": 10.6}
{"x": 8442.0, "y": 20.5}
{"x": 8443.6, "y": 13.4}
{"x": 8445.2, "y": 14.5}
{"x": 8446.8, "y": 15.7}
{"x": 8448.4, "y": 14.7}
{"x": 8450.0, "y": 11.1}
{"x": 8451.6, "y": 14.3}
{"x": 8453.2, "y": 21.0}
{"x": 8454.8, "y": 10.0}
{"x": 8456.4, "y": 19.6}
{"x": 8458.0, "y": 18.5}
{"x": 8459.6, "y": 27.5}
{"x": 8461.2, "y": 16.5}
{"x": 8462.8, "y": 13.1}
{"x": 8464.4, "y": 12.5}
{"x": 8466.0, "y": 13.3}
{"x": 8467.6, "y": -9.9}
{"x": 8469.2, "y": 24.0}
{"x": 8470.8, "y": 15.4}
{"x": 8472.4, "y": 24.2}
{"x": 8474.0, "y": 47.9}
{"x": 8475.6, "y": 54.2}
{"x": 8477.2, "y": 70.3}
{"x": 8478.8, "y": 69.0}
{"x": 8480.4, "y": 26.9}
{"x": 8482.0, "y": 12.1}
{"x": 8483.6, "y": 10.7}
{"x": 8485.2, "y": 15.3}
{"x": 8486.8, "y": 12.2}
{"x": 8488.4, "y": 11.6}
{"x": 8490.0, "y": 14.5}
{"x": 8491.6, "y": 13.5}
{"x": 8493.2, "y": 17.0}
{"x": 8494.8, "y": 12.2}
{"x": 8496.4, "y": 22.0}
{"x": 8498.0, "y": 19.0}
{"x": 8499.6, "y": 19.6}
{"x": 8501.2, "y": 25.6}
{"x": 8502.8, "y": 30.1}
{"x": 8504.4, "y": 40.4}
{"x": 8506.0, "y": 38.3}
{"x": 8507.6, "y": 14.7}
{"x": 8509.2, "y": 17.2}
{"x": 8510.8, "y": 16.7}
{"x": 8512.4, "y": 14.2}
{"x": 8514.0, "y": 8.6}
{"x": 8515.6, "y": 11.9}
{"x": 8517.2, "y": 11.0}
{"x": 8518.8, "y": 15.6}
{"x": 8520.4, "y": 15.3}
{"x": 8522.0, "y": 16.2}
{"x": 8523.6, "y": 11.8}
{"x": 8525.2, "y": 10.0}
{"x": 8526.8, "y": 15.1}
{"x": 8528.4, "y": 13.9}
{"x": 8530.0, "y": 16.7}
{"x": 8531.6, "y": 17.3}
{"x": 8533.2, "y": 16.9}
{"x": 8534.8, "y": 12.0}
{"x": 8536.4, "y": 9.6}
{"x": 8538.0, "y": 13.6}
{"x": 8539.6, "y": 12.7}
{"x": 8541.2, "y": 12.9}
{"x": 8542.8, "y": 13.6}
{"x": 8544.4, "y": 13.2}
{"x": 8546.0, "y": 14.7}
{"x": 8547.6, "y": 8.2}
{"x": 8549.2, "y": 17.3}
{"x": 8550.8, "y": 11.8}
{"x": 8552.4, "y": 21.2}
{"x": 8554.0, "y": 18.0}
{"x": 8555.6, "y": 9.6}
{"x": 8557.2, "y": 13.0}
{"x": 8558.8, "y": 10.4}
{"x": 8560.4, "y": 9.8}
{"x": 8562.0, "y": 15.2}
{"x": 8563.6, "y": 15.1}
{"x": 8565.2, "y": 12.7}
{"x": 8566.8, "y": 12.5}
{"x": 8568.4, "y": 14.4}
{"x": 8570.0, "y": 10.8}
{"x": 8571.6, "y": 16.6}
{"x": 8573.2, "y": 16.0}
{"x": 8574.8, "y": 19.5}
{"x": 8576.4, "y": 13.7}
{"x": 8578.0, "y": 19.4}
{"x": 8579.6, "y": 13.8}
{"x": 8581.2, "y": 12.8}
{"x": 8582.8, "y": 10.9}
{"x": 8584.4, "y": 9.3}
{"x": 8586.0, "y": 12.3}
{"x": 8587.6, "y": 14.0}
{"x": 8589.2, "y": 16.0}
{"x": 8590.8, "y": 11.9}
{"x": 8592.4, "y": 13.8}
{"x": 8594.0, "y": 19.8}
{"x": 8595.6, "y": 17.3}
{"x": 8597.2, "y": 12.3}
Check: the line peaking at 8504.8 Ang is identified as [N II]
